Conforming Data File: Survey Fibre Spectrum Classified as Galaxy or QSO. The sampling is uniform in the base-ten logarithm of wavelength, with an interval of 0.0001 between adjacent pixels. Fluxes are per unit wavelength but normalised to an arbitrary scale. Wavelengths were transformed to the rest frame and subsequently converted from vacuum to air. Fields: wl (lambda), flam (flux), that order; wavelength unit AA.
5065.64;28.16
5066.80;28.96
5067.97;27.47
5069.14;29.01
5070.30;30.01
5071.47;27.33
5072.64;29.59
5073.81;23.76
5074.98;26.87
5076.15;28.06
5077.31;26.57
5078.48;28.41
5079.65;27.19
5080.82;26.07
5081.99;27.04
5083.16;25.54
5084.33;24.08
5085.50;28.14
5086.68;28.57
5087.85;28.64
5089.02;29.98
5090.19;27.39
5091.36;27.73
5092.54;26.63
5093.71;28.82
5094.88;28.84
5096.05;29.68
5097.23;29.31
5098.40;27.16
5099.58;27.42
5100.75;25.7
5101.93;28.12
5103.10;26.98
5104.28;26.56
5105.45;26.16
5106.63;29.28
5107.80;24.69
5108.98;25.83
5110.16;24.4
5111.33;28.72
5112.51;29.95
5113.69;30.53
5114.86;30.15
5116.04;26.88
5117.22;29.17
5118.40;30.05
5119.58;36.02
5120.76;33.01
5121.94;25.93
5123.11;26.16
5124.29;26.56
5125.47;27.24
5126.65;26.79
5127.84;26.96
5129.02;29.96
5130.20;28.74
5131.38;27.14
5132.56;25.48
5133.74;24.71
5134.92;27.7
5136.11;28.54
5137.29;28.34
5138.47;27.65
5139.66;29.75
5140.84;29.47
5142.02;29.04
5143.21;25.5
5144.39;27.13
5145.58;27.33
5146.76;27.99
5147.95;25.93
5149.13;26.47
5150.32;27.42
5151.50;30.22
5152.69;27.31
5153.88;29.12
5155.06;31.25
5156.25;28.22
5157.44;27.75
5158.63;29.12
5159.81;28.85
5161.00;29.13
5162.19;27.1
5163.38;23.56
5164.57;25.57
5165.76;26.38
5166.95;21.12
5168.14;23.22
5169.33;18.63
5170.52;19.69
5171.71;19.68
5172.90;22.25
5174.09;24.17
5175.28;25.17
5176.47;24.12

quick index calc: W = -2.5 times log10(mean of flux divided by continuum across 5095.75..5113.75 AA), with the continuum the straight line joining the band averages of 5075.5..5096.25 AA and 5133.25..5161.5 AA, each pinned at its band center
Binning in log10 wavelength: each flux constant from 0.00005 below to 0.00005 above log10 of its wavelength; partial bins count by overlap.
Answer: 0.01 mag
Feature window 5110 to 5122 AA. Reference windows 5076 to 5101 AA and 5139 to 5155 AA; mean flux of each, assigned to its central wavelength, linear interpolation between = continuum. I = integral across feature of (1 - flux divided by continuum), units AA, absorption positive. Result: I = -0.9 AA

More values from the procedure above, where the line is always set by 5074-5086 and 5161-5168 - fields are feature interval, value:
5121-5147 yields -1.94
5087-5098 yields -0.87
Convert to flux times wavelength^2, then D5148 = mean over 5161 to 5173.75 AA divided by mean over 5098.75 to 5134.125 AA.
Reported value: 0.8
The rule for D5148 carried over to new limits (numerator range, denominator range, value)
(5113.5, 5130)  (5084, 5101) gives 1.05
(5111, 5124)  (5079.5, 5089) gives 1.11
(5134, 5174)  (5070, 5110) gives 0.99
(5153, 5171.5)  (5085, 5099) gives 0.93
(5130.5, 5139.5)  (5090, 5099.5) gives 0.98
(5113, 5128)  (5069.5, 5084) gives 1.08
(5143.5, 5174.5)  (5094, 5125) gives 0.94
